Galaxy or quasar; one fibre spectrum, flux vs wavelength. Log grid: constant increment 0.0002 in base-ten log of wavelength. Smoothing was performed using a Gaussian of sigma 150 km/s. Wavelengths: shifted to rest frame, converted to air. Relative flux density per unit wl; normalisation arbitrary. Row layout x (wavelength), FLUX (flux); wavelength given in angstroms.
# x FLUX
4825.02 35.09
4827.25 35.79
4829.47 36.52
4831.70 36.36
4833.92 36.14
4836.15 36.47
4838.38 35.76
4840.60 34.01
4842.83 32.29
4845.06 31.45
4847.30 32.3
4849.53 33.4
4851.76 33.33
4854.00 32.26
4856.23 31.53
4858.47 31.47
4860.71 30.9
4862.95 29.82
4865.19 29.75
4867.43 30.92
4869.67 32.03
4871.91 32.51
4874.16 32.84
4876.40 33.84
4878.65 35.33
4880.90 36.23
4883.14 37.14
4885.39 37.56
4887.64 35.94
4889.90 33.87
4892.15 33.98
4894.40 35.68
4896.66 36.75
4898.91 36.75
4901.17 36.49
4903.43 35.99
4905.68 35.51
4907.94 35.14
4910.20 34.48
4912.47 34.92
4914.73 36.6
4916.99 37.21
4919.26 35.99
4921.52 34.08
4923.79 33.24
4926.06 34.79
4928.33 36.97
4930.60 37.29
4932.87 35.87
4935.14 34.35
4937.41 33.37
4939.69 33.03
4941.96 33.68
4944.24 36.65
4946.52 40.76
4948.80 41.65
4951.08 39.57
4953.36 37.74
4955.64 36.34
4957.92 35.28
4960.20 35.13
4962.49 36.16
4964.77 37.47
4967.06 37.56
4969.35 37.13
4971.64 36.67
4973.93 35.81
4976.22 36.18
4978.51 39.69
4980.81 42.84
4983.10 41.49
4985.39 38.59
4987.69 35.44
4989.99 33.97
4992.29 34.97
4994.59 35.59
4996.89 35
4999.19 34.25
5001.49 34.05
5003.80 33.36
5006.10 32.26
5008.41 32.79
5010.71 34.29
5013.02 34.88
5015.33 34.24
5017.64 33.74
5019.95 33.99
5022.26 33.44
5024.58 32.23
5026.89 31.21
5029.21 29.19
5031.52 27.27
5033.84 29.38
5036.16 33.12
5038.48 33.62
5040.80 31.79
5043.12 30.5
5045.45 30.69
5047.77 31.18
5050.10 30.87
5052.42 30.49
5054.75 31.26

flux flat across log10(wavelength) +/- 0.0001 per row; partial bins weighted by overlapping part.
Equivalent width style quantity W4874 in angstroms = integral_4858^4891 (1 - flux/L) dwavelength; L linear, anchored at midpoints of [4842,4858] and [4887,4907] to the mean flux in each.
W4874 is 0.7 angstroms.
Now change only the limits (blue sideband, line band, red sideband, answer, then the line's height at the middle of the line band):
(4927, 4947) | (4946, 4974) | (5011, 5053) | -2.2 angstroms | 34.7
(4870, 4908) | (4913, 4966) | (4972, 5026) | -1.3 angstroms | 35.3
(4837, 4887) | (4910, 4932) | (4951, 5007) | -0.5 angstroms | 34.8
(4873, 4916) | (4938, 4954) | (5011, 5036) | -1.5 angstroms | 34.2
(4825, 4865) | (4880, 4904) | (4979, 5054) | -1.8 angstroms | 33.5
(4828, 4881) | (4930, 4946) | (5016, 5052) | -1.3 angstroms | 32.4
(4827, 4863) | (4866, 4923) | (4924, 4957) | 0.0 angstroms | 35.1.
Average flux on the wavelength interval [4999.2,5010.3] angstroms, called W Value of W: 33.3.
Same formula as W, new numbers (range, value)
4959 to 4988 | 37.8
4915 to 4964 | 36.2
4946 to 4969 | 37.7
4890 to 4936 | 35.6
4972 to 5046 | 34.1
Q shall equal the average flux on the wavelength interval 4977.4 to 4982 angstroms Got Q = 41.3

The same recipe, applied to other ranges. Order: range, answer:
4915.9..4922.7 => 35.7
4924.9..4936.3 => 35.9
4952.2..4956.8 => 37.1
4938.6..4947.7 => 36.1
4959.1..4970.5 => 36.7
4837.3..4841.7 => 34.9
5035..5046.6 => 31.9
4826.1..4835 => 36.2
